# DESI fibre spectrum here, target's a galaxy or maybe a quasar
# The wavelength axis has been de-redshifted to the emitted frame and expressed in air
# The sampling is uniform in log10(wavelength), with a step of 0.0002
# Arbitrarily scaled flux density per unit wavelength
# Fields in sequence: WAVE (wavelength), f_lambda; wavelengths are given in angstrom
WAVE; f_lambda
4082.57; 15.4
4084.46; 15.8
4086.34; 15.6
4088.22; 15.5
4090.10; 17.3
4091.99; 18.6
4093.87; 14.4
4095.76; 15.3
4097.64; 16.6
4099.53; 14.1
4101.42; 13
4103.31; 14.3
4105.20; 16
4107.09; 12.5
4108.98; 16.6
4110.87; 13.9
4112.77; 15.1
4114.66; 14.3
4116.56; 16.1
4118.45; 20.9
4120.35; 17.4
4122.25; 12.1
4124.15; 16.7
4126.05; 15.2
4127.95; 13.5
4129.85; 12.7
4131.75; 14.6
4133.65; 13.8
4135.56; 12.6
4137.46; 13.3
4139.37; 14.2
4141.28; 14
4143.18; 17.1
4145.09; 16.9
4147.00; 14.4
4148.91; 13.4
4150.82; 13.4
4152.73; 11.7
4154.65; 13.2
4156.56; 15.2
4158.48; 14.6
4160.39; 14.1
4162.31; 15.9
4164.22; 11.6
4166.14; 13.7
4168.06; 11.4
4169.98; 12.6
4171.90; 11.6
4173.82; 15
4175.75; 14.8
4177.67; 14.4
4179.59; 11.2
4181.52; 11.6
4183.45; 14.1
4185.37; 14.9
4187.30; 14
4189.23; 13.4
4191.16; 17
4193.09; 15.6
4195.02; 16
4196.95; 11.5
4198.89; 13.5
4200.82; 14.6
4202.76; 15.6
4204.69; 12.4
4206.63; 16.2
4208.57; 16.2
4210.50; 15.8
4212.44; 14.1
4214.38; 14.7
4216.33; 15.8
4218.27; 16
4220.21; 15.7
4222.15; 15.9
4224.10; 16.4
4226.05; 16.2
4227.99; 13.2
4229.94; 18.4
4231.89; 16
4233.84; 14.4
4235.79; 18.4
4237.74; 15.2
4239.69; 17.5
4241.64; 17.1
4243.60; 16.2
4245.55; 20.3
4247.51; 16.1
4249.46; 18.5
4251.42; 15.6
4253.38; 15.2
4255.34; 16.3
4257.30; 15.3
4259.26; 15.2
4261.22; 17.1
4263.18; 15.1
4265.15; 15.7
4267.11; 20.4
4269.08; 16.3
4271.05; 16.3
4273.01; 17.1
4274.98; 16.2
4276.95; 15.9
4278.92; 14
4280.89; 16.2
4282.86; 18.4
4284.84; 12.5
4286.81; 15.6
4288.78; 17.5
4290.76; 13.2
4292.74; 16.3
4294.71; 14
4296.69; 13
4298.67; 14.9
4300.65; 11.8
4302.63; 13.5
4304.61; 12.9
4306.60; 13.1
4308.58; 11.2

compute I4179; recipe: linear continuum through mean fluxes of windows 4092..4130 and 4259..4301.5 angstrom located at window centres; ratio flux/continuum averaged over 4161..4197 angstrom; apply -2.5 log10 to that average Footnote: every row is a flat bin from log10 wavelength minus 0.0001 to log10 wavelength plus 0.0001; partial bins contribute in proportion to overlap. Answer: 0.12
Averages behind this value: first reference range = 15.2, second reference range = 15.6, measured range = 13.8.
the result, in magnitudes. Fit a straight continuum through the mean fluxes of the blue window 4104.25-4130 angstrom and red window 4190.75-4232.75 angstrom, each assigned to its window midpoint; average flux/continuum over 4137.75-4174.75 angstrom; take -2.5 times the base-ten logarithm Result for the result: 0.10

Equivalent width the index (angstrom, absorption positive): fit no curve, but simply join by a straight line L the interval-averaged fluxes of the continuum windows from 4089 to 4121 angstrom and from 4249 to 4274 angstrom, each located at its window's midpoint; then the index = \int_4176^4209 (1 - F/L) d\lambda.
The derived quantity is 3.8 angstrom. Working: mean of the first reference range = 15.7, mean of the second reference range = 16.4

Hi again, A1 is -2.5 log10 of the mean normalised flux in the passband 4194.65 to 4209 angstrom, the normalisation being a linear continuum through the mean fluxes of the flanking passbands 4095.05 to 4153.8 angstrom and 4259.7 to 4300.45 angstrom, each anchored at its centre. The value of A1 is 0.06 mag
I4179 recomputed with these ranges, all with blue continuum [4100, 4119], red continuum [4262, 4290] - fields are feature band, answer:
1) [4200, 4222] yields 0.04 mag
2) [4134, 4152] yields 0.08 mag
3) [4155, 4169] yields 0.13 mag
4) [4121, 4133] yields 0.08 mag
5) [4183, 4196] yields 0.04 mag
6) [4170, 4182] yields 0.19 mag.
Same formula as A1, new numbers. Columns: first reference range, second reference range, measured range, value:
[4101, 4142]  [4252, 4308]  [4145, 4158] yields 0.072 mag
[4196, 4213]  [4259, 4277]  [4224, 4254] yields -0.063 mag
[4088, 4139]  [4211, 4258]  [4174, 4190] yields 0.153 mag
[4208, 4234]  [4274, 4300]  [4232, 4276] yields -0.081 mag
